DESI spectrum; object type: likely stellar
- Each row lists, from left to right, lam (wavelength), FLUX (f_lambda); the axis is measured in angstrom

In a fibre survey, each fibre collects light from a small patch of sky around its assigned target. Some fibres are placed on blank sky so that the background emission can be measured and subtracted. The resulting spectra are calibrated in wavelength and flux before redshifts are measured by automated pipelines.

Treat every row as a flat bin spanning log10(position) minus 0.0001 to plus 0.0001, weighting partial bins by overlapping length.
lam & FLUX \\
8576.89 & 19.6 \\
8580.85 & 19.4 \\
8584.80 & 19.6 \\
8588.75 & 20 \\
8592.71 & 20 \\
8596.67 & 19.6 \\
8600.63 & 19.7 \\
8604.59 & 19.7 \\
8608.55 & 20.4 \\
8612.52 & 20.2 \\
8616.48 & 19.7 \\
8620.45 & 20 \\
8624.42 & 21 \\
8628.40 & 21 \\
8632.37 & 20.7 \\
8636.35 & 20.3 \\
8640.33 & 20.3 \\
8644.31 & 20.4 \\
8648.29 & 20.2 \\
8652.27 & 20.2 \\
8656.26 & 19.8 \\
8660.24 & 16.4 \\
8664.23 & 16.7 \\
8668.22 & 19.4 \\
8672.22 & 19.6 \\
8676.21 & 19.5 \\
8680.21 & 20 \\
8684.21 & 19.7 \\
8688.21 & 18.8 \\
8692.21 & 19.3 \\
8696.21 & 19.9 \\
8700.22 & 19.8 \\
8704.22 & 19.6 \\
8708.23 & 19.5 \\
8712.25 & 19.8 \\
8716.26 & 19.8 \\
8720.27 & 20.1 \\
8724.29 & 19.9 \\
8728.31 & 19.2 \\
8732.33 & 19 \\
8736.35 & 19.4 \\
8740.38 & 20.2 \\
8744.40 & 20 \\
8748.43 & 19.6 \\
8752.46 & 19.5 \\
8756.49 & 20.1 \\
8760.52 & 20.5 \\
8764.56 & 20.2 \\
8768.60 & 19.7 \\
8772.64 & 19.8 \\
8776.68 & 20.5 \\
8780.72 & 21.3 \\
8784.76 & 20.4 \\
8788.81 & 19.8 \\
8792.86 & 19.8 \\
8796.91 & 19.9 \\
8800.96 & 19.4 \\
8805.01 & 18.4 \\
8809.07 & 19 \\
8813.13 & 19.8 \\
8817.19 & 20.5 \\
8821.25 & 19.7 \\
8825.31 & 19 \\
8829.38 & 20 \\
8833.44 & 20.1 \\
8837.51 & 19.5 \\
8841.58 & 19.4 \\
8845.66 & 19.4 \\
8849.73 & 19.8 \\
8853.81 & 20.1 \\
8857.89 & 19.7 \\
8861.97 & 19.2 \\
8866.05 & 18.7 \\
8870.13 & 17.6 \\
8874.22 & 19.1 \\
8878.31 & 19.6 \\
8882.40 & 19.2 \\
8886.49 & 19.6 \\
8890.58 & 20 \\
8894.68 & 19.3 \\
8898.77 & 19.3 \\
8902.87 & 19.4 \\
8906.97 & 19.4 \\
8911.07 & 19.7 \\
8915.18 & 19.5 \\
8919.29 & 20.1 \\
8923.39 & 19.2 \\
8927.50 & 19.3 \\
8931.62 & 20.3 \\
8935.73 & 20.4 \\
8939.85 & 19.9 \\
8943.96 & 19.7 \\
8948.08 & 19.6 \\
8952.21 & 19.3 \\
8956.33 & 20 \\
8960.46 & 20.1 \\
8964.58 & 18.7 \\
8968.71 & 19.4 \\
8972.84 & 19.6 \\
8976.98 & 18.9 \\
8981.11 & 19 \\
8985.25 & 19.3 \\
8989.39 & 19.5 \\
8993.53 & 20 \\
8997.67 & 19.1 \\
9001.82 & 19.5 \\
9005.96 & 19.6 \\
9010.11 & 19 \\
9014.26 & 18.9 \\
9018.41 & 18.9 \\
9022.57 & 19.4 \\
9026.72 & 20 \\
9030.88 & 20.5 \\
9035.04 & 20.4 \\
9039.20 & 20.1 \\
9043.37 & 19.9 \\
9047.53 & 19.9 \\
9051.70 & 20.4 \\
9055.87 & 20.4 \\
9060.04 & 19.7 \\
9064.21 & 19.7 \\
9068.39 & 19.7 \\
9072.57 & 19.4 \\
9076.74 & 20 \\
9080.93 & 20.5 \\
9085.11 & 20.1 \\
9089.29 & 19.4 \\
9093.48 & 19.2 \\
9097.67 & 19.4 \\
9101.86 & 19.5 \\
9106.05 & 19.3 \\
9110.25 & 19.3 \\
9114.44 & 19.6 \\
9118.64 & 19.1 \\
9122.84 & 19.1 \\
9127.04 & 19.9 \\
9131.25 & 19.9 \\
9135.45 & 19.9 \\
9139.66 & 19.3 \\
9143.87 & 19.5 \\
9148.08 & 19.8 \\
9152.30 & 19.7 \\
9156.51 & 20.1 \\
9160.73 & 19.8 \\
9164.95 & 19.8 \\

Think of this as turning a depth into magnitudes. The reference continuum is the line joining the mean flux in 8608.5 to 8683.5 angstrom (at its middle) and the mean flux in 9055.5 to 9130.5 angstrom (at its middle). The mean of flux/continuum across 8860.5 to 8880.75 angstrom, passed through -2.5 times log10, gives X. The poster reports 0.05 mag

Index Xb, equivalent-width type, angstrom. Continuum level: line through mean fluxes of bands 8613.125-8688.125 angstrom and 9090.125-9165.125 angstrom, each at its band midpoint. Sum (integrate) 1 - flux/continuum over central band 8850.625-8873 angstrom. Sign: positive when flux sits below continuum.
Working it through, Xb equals 0.6 angstrom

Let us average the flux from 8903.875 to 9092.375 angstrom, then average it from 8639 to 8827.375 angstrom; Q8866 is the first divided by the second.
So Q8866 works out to 1.0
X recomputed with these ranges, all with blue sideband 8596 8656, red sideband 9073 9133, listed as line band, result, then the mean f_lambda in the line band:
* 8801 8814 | 0.05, 19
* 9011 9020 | 0.04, 18.9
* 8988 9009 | 0.01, 19.5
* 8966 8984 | 0.03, 19.2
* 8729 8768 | 0.01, 19.8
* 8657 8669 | 0.15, 17.6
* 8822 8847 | 0.02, 19.6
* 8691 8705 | 0.02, 19.7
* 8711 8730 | 0.02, 19.8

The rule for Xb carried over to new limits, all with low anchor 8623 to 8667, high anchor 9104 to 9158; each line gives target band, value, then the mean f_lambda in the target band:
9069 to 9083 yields -0.3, 19.9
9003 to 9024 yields 0.5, 19.2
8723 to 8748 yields 0.1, 19.6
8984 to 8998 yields 0.1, 19.5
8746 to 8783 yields -0.9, 20.1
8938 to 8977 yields 0.1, 19.5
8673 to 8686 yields 0.0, 19.7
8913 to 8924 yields 0.0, 19.7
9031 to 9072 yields -0.9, 20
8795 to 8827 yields 0.3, 19.5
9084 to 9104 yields 0.1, 19.5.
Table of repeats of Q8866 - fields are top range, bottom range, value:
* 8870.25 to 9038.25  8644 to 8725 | 1.01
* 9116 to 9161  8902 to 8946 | 1.00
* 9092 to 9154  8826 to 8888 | 1.01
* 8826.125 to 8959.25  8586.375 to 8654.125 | 0.97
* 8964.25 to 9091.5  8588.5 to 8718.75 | 1.00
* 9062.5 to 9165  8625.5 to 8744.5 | 1.00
